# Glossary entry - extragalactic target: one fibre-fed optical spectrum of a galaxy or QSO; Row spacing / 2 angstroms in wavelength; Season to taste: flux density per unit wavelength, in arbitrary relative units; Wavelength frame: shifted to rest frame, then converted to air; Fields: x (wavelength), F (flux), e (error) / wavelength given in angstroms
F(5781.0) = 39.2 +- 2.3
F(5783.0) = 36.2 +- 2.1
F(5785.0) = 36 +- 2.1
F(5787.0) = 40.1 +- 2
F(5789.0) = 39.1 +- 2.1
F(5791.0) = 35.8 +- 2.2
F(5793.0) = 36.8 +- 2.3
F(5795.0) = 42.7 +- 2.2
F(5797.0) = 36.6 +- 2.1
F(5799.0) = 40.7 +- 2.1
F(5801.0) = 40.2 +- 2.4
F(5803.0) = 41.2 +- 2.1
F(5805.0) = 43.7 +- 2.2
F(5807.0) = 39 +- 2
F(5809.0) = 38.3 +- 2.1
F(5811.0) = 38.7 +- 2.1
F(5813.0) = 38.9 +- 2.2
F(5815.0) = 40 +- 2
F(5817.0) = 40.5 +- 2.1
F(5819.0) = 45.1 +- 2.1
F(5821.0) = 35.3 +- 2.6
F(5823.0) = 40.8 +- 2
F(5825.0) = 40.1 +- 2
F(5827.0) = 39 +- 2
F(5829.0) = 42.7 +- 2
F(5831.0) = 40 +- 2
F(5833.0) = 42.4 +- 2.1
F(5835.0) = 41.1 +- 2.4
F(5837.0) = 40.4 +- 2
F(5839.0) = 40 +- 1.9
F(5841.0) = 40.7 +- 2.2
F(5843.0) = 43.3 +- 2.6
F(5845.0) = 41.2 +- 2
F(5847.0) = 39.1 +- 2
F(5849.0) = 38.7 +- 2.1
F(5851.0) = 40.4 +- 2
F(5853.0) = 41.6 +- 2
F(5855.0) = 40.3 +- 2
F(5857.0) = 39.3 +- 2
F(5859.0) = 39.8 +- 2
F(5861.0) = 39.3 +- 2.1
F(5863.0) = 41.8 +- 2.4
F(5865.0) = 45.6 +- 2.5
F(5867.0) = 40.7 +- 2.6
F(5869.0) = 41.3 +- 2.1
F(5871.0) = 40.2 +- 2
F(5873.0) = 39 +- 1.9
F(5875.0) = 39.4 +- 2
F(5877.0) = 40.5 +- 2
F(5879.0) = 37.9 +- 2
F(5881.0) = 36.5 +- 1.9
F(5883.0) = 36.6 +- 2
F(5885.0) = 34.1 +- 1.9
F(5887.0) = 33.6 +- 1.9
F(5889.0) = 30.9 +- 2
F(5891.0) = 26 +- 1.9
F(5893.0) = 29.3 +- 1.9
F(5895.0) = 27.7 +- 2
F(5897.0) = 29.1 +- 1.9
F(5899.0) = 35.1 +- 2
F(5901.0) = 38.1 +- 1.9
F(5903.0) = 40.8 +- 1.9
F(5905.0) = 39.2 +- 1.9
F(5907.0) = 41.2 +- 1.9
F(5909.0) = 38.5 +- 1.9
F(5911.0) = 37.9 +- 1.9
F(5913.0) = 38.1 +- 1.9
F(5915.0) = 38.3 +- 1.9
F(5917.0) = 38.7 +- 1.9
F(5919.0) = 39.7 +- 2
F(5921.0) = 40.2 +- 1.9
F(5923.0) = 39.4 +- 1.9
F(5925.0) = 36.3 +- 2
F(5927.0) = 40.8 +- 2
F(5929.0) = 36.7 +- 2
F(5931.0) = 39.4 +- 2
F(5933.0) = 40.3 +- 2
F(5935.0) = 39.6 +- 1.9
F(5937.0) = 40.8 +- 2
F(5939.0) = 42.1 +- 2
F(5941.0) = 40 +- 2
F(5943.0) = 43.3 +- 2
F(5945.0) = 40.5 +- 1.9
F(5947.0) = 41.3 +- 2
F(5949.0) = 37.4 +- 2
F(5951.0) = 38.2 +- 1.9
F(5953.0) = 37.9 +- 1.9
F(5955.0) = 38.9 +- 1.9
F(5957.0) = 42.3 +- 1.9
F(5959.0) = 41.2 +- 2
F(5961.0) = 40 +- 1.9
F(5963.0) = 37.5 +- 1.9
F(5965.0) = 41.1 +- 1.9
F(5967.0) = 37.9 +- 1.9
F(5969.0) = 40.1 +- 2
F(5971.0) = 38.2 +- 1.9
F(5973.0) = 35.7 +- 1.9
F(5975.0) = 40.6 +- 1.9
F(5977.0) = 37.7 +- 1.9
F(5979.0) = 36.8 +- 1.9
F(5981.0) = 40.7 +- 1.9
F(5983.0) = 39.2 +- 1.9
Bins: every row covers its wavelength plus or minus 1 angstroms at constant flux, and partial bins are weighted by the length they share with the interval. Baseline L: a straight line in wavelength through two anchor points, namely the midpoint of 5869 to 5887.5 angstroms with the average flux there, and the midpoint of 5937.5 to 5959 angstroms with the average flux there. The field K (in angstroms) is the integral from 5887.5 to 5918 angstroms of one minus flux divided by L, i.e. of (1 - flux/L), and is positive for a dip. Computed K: 2.7 angstroms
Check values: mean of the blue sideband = 37.8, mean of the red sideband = 40.3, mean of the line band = 35.2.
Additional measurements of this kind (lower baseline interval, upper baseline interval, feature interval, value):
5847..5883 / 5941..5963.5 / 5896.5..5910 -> 0.75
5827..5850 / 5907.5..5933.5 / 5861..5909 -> 3.47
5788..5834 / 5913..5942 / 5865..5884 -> 0.08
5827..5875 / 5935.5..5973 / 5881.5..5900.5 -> 4.09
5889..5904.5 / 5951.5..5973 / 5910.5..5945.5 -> -3.79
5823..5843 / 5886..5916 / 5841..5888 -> -1.83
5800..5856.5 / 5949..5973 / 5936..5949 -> -0.56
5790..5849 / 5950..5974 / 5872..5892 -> 2.13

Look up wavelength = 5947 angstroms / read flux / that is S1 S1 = 41.3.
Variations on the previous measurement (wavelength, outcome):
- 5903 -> 40.8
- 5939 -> 42.1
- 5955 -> 38.9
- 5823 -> 40.8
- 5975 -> 40.6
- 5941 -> 40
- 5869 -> 41.3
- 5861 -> 39.3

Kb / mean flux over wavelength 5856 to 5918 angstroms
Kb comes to 37.2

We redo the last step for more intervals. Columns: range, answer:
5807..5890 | 39.6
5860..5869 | 41.8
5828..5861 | 40.6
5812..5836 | 40.5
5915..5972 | 39.6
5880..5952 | 37.4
